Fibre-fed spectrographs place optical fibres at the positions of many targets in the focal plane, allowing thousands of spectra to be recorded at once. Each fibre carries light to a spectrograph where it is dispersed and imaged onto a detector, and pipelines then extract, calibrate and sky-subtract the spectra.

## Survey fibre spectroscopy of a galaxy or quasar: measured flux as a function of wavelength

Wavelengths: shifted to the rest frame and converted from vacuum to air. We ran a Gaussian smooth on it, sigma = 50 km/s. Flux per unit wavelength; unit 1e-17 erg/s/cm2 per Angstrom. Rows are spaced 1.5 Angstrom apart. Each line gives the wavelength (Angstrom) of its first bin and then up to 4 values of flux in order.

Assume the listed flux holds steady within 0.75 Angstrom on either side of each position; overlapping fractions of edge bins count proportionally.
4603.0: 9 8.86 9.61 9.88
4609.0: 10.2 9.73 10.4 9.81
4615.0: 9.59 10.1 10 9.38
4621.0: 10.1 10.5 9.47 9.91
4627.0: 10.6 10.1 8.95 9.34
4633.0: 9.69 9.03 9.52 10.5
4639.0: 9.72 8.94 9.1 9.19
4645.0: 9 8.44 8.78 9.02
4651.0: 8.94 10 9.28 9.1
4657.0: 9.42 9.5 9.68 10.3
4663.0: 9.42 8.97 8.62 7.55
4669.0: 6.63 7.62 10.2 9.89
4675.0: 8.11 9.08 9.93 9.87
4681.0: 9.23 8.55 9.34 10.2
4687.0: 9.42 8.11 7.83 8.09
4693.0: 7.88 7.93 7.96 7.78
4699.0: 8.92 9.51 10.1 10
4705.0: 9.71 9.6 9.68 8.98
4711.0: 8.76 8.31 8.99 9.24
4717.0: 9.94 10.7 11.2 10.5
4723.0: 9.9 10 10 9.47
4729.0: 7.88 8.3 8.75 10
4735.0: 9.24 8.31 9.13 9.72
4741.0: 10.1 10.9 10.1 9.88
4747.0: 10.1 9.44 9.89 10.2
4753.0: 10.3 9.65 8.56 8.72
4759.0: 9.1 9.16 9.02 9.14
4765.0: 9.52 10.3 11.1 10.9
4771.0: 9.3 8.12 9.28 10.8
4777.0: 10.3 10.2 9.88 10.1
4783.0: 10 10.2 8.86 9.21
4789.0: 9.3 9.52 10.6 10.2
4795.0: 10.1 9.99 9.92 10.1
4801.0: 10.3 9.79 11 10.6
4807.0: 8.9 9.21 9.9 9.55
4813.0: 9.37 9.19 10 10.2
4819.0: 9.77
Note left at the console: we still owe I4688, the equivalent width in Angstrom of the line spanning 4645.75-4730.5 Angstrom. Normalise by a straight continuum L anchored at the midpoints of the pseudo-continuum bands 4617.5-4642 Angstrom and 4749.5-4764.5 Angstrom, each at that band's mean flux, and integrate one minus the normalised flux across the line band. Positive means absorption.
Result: 3.7 Angstrom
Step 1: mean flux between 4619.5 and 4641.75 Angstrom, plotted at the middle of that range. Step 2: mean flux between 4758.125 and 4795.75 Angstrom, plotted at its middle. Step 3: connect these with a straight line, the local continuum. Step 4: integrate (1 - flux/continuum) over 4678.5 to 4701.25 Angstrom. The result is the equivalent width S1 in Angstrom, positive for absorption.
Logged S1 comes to 2.4 Angstrom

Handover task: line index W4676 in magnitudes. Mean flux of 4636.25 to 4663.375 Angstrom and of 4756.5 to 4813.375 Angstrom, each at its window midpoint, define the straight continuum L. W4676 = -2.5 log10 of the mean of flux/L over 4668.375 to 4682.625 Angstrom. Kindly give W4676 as 0.06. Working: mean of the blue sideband 9.35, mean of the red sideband 9.78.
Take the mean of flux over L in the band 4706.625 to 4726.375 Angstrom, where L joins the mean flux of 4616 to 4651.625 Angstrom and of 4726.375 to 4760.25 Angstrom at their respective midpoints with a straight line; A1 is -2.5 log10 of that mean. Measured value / -0.03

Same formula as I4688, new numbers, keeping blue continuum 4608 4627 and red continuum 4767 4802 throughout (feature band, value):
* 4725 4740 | 1.3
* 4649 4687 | 3.1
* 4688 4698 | 2.0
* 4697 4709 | 0.6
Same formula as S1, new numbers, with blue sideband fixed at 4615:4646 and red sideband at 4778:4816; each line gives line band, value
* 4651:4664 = 0.19 Angstrom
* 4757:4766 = 0.59 Angstrom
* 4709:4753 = 0.74 Angstrom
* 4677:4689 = 0.44 Angstrom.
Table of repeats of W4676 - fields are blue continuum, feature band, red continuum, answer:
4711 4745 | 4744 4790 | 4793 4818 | 0.004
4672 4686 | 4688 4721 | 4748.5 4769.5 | 0.046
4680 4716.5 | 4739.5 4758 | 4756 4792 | -0.048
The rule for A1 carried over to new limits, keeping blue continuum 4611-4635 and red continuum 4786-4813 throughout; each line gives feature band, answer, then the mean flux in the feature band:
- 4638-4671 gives 0.097 mag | 8.99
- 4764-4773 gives -0.006 mag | 9.9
